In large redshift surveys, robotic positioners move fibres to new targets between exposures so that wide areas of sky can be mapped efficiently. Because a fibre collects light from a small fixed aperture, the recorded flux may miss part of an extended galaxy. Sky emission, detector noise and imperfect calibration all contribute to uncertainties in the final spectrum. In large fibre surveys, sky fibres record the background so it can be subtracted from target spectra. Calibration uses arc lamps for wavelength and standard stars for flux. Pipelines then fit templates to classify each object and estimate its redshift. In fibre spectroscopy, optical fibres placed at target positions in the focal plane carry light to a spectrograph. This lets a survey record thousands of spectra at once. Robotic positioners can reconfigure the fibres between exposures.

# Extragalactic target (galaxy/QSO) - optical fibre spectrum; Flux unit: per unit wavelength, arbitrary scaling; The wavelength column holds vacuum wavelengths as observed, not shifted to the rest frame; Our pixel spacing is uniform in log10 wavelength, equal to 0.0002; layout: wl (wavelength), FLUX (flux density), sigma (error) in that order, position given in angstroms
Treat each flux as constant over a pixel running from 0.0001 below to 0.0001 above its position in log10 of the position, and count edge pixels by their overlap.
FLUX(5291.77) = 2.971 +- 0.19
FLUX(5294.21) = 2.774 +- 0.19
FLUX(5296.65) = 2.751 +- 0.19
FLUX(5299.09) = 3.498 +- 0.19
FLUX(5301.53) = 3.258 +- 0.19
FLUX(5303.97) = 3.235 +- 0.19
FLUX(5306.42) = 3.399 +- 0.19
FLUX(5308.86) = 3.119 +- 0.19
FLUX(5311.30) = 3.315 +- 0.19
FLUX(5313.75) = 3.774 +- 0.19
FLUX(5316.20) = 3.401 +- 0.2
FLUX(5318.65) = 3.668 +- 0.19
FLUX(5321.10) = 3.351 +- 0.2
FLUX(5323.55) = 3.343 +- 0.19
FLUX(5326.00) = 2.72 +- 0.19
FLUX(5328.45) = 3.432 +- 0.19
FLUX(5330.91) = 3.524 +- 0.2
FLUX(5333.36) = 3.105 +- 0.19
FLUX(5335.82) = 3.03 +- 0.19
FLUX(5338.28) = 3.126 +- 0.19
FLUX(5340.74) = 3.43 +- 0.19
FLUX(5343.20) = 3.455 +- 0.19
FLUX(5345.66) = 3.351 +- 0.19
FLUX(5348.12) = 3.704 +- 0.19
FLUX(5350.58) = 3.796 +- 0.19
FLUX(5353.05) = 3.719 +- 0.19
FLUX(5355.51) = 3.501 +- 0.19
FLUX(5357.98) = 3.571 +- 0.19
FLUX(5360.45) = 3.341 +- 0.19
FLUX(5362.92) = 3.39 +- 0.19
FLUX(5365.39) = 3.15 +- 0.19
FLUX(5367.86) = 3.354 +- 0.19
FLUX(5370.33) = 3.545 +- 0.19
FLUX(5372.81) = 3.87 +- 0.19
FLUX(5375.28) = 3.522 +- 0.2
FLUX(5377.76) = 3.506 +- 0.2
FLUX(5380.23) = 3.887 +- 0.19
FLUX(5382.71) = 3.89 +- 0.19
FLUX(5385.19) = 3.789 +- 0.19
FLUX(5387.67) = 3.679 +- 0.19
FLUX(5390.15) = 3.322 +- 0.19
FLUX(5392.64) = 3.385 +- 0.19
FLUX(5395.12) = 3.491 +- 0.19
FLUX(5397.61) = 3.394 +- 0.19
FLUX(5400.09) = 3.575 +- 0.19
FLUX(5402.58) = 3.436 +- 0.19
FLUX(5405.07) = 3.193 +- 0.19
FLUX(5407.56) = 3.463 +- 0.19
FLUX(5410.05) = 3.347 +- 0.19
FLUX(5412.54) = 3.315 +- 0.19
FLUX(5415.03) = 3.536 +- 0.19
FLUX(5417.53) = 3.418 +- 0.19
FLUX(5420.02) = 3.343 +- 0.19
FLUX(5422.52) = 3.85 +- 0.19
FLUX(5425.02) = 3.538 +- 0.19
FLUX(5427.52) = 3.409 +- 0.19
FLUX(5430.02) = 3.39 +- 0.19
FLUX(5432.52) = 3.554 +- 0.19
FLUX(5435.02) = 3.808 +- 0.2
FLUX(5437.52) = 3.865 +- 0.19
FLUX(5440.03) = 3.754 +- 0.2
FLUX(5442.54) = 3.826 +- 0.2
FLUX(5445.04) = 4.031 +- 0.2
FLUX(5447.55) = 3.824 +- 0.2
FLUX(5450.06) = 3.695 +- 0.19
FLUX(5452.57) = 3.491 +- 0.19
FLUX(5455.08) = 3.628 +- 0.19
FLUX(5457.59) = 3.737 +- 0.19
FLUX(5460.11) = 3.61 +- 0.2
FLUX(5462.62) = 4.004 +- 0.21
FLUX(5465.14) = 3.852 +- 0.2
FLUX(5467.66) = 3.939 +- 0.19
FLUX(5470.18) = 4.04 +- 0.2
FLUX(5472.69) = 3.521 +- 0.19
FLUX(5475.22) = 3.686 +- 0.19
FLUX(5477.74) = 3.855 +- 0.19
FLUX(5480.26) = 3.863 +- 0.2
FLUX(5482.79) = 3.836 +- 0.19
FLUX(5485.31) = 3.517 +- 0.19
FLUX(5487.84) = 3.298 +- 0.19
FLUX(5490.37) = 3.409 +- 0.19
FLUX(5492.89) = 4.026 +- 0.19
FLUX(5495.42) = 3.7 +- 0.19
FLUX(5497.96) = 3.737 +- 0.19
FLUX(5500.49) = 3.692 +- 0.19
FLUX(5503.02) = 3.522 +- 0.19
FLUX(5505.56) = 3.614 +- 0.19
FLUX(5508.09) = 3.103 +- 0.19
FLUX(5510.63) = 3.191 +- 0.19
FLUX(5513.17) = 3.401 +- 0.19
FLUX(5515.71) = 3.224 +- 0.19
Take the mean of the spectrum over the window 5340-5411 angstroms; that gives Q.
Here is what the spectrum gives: 3.52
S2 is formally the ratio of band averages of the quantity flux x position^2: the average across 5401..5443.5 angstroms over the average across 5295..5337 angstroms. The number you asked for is 1.12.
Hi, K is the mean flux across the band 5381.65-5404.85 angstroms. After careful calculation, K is 3.53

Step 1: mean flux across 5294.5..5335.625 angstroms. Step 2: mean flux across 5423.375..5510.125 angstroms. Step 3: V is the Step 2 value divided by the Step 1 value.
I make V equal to 1.12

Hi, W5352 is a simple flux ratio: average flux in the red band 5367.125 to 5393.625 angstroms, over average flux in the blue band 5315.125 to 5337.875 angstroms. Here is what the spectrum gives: 1.10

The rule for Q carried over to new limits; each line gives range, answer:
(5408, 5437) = 3.51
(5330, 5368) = 3.41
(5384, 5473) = 3.61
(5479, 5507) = 3.65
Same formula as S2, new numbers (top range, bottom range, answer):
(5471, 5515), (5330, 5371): 1.11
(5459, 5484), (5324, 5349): 1.22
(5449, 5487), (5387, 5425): 1.11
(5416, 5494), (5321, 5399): 1.11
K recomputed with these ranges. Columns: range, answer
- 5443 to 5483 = 3.79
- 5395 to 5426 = 3.45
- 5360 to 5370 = 3.33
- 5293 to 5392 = 3.42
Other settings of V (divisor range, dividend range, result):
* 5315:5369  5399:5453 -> 1.06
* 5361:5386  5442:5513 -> 1.03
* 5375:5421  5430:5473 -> 1.08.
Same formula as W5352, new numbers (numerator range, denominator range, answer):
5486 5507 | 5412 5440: 1.02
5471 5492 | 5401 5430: 1.06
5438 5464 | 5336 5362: 1.08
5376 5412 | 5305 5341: 1.06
